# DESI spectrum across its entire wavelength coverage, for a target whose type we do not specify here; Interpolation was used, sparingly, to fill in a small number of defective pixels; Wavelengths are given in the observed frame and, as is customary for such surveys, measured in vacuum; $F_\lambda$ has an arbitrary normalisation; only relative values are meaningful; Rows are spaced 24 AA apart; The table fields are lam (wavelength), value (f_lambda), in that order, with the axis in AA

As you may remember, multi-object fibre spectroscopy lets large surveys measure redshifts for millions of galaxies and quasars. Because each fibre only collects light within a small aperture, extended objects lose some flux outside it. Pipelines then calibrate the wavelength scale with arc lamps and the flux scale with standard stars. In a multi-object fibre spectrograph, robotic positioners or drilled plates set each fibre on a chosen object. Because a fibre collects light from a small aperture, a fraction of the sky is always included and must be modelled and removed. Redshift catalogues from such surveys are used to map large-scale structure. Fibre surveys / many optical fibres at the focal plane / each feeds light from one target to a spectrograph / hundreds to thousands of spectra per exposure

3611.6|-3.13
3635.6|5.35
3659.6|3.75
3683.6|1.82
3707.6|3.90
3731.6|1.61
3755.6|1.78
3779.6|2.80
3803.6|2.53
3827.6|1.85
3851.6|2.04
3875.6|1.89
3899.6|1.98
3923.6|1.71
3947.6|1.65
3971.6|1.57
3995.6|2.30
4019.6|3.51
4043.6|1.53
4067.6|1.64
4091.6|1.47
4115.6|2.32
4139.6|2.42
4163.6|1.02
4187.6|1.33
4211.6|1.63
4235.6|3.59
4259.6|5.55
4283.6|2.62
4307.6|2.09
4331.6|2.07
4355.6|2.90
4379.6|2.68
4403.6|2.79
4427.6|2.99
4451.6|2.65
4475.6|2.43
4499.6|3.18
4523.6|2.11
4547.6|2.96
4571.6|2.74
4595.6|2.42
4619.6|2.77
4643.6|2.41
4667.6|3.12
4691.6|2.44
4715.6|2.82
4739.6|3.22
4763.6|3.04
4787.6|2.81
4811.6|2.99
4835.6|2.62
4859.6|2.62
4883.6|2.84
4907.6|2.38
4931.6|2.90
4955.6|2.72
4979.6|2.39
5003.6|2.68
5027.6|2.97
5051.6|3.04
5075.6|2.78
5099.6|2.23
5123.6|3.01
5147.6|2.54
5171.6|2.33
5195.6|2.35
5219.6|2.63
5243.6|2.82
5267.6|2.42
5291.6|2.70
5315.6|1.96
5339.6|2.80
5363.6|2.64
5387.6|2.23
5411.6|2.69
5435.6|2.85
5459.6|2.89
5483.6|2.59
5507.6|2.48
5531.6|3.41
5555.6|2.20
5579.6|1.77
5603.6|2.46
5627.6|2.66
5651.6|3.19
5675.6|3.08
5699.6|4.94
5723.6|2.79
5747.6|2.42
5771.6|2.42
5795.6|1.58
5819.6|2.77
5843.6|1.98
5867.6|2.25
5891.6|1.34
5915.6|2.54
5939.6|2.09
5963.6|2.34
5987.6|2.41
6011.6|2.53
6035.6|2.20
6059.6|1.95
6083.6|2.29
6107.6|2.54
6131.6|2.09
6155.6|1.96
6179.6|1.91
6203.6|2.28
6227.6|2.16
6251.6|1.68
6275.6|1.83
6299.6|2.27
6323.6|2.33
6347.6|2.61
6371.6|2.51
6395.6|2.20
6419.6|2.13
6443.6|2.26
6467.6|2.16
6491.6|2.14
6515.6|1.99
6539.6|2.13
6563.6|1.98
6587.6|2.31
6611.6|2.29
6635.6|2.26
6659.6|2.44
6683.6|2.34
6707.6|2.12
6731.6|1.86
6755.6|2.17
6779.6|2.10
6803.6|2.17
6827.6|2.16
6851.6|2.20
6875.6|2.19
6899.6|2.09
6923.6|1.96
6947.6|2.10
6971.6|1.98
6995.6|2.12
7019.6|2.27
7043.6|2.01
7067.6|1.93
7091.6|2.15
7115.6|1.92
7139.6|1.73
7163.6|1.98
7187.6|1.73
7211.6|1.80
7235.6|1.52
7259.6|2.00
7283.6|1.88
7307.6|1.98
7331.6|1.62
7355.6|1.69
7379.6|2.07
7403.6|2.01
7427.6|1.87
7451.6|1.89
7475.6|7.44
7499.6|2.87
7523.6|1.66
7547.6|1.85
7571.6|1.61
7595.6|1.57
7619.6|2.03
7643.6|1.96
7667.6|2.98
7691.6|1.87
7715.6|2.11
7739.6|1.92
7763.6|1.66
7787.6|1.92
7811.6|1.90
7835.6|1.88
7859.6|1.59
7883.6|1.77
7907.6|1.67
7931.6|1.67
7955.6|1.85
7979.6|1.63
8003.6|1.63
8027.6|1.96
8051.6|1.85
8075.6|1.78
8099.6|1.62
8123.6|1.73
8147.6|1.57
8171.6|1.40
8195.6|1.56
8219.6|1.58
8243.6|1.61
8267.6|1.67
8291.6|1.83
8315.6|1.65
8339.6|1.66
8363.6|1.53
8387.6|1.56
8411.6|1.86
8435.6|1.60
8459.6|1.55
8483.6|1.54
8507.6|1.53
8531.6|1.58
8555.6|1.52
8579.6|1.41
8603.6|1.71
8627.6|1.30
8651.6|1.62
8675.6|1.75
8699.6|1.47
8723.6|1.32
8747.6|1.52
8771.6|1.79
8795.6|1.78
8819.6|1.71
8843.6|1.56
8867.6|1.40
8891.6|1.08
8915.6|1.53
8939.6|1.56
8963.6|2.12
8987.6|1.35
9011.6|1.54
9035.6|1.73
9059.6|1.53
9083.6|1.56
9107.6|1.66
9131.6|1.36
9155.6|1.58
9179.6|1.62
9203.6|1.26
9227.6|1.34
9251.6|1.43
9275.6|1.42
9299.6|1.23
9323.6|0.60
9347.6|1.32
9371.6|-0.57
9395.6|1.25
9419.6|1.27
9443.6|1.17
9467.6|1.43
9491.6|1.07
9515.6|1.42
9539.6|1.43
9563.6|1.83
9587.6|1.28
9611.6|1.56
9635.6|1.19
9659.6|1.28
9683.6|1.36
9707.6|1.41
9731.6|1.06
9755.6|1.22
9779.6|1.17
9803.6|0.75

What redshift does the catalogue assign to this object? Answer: 0.140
